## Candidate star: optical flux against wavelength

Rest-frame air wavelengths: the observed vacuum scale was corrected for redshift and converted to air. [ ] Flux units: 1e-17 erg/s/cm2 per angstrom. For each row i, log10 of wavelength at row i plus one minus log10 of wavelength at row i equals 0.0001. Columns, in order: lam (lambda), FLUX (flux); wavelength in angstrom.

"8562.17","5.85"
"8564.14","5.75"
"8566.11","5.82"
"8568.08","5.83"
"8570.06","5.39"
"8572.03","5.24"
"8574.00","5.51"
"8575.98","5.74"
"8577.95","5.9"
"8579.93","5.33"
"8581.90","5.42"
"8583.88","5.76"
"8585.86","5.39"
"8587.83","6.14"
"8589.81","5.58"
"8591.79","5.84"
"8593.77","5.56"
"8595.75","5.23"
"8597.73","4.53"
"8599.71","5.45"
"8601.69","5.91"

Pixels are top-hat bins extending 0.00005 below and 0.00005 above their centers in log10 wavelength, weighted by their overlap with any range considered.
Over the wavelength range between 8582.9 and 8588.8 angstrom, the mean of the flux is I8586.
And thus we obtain 5.77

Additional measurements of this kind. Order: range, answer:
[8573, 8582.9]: 5.58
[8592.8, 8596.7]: 5.39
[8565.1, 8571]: 5.68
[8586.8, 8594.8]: 5.78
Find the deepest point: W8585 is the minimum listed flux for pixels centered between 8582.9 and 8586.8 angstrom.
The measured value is 5.39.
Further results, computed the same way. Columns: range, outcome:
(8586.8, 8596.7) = 5.23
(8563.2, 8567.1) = 5.75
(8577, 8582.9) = 5.33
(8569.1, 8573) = 5.24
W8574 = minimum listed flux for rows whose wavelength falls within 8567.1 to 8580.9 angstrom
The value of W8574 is 5.24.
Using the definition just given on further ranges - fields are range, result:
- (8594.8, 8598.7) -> 4.53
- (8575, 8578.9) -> 5.74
